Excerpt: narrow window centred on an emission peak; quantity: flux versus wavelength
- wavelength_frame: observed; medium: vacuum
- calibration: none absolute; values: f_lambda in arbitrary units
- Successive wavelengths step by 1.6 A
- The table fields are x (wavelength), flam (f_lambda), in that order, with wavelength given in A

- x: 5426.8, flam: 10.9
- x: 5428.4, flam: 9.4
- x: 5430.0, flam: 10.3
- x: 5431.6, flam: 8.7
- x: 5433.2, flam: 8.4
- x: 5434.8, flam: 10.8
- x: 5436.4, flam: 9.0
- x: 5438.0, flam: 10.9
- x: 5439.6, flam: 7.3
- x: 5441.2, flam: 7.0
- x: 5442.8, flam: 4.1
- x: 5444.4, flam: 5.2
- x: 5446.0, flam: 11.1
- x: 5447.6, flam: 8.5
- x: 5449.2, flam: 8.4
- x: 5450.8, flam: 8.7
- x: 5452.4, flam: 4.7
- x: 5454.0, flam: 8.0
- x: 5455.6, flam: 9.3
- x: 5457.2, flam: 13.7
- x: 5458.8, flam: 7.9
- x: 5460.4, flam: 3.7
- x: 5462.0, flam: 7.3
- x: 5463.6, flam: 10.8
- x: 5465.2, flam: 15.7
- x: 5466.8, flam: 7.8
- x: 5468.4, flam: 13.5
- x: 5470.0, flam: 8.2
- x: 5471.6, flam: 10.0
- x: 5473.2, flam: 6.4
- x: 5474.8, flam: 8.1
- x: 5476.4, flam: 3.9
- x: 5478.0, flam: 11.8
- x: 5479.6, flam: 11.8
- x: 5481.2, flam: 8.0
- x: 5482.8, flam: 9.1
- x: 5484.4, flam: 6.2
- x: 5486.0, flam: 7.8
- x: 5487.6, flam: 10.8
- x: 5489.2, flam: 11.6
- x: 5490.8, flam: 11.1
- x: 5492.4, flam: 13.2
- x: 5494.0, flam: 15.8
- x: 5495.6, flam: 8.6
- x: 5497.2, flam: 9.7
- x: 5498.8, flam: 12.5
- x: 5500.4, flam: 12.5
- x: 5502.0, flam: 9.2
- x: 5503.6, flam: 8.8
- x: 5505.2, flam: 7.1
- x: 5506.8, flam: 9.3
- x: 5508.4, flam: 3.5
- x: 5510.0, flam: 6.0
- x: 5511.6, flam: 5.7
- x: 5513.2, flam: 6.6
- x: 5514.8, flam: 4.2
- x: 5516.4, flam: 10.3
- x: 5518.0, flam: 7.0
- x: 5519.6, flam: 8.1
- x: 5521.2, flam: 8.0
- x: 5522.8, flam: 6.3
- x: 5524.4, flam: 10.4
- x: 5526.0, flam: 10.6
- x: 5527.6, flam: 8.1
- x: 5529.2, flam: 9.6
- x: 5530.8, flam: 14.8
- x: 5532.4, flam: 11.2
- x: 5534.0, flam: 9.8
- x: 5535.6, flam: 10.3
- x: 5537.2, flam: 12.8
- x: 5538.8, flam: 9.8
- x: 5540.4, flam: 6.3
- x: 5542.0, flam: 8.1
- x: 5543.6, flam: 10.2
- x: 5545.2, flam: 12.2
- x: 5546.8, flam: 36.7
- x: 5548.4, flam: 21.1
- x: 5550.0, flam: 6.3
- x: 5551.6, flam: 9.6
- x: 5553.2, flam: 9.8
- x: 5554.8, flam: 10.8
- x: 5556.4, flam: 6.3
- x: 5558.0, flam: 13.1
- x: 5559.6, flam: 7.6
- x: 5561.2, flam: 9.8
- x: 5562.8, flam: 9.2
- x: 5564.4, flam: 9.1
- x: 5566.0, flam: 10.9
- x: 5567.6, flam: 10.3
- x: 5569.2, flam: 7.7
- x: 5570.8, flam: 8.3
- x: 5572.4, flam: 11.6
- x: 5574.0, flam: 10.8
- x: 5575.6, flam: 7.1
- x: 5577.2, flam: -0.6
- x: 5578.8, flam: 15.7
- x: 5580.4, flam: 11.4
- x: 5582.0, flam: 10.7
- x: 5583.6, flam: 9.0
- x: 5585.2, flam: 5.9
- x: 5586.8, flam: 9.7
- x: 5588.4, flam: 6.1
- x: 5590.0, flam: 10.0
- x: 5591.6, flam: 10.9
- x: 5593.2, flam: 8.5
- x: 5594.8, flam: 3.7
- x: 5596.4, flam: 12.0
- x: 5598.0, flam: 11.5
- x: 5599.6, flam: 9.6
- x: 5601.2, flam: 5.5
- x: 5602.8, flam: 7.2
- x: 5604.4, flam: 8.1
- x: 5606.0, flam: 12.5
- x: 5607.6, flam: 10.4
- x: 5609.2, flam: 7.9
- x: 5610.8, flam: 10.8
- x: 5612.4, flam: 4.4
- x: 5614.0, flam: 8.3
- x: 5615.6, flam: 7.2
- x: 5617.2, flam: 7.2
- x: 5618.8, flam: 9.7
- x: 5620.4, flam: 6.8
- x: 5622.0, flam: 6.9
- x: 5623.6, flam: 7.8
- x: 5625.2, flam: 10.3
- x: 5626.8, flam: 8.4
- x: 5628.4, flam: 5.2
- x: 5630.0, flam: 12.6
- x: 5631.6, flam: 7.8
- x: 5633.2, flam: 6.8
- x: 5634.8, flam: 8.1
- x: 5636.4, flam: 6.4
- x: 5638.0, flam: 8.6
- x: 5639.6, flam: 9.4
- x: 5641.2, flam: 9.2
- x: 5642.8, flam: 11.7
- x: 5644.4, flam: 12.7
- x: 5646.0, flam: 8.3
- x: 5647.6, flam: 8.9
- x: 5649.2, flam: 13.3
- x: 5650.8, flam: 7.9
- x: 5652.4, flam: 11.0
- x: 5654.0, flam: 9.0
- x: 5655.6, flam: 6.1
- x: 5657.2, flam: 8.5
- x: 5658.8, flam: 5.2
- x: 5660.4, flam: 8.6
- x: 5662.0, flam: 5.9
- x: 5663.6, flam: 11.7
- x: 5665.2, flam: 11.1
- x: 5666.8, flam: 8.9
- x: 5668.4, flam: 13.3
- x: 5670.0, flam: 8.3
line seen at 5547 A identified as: [O III] 5007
